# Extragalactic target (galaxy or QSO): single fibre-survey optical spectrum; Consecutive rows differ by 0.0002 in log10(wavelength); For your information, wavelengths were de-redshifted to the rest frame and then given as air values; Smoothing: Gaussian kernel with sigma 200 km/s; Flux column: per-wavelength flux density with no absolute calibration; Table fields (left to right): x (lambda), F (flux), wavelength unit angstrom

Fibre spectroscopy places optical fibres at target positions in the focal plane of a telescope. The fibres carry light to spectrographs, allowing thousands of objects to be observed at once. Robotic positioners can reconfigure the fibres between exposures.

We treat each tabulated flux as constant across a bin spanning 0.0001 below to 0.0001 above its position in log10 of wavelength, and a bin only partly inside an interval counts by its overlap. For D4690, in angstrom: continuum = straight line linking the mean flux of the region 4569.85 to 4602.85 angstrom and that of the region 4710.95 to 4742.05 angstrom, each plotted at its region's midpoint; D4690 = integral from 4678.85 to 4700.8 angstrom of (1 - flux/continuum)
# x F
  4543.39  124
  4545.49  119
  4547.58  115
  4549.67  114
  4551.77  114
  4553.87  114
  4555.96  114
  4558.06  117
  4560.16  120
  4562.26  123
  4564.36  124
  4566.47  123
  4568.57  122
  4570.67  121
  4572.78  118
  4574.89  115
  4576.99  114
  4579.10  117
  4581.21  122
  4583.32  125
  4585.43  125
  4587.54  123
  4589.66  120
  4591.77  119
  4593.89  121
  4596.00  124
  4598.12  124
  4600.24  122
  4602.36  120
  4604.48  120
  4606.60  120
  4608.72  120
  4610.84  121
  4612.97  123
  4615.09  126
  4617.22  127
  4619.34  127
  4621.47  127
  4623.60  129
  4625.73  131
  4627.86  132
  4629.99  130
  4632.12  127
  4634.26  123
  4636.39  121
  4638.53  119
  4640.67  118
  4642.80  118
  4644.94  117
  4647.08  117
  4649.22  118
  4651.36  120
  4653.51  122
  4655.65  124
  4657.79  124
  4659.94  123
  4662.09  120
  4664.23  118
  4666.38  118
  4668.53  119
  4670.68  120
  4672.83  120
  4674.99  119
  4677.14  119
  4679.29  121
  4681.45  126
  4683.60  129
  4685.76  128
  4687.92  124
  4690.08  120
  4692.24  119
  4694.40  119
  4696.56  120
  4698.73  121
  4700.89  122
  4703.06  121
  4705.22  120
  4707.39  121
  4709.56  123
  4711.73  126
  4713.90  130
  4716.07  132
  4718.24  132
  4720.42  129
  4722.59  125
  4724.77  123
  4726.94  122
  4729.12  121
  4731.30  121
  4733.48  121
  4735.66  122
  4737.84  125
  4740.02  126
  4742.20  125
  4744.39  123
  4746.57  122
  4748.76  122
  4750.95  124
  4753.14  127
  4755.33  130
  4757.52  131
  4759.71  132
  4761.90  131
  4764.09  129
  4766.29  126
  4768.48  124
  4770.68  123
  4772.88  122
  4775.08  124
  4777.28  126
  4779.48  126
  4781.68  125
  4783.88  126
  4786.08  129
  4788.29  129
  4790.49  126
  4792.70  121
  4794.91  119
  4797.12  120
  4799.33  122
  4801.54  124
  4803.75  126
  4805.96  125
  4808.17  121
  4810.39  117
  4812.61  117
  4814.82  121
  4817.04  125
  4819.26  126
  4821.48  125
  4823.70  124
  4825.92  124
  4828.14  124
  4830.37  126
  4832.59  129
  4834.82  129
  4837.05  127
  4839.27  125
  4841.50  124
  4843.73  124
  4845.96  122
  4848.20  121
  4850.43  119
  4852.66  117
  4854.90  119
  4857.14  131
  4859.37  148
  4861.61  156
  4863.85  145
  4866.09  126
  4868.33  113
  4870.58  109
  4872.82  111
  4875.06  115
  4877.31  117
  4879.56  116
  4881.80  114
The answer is 0.2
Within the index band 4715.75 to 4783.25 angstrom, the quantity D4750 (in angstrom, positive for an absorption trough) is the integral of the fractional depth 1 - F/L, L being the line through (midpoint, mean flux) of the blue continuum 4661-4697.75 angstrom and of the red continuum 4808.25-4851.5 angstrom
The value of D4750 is -1.8 angstrom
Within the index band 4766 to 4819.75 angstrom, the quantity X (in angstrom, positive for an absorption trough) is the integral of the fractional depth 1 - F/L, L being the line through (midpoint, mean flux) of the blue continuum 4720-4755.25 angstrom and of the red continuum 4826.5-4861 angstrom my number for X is 0.6 angstrom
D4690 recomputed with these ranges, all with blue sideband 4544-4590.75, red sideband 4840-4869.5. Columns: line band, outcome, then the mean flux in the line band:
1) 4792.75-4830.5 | 1.2 angstrom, 123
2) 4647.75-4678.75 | 0.5 angstrom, 120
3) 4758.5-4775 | -0.2 angstrom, 127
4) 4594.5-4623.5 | -0.7 angstrom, 123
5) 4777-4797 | 0.2 angstrom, 125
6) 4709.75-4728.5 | -0.5 angstrom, 127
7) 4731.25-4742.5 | 0.1 angstrom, 124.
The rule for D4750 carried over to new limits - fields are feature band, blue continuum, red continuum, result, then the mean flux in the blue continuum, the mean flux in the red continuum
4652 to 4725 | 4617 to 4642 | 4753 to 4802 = 1.71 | 126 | 126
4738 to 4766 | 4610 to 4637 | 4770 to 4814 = -0.59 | 127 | 123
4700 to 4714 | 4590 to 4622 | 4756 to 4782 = 0.26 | 123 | 127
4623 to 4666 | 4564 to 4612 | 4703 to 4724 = 0.27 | 121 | 126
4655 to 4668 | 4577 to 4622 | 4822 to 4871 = 0.25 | 122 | 127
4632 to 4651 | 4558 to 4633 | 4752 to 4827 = 0.60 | 123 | 125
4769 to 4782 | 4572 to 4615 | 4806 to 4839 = -0.10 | 121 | 124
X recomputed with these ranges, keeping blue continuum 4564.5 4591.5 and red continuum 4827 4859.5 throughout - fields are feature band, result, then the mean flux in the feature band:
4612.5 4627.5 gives -0.8 angstrom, 128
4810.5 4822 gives 0.2 angstrom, 122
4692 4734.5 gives -0.2 angstrom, 123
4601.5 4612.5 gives 0.1 angstrom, 120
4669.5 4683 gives 0.1 angstrom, 121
